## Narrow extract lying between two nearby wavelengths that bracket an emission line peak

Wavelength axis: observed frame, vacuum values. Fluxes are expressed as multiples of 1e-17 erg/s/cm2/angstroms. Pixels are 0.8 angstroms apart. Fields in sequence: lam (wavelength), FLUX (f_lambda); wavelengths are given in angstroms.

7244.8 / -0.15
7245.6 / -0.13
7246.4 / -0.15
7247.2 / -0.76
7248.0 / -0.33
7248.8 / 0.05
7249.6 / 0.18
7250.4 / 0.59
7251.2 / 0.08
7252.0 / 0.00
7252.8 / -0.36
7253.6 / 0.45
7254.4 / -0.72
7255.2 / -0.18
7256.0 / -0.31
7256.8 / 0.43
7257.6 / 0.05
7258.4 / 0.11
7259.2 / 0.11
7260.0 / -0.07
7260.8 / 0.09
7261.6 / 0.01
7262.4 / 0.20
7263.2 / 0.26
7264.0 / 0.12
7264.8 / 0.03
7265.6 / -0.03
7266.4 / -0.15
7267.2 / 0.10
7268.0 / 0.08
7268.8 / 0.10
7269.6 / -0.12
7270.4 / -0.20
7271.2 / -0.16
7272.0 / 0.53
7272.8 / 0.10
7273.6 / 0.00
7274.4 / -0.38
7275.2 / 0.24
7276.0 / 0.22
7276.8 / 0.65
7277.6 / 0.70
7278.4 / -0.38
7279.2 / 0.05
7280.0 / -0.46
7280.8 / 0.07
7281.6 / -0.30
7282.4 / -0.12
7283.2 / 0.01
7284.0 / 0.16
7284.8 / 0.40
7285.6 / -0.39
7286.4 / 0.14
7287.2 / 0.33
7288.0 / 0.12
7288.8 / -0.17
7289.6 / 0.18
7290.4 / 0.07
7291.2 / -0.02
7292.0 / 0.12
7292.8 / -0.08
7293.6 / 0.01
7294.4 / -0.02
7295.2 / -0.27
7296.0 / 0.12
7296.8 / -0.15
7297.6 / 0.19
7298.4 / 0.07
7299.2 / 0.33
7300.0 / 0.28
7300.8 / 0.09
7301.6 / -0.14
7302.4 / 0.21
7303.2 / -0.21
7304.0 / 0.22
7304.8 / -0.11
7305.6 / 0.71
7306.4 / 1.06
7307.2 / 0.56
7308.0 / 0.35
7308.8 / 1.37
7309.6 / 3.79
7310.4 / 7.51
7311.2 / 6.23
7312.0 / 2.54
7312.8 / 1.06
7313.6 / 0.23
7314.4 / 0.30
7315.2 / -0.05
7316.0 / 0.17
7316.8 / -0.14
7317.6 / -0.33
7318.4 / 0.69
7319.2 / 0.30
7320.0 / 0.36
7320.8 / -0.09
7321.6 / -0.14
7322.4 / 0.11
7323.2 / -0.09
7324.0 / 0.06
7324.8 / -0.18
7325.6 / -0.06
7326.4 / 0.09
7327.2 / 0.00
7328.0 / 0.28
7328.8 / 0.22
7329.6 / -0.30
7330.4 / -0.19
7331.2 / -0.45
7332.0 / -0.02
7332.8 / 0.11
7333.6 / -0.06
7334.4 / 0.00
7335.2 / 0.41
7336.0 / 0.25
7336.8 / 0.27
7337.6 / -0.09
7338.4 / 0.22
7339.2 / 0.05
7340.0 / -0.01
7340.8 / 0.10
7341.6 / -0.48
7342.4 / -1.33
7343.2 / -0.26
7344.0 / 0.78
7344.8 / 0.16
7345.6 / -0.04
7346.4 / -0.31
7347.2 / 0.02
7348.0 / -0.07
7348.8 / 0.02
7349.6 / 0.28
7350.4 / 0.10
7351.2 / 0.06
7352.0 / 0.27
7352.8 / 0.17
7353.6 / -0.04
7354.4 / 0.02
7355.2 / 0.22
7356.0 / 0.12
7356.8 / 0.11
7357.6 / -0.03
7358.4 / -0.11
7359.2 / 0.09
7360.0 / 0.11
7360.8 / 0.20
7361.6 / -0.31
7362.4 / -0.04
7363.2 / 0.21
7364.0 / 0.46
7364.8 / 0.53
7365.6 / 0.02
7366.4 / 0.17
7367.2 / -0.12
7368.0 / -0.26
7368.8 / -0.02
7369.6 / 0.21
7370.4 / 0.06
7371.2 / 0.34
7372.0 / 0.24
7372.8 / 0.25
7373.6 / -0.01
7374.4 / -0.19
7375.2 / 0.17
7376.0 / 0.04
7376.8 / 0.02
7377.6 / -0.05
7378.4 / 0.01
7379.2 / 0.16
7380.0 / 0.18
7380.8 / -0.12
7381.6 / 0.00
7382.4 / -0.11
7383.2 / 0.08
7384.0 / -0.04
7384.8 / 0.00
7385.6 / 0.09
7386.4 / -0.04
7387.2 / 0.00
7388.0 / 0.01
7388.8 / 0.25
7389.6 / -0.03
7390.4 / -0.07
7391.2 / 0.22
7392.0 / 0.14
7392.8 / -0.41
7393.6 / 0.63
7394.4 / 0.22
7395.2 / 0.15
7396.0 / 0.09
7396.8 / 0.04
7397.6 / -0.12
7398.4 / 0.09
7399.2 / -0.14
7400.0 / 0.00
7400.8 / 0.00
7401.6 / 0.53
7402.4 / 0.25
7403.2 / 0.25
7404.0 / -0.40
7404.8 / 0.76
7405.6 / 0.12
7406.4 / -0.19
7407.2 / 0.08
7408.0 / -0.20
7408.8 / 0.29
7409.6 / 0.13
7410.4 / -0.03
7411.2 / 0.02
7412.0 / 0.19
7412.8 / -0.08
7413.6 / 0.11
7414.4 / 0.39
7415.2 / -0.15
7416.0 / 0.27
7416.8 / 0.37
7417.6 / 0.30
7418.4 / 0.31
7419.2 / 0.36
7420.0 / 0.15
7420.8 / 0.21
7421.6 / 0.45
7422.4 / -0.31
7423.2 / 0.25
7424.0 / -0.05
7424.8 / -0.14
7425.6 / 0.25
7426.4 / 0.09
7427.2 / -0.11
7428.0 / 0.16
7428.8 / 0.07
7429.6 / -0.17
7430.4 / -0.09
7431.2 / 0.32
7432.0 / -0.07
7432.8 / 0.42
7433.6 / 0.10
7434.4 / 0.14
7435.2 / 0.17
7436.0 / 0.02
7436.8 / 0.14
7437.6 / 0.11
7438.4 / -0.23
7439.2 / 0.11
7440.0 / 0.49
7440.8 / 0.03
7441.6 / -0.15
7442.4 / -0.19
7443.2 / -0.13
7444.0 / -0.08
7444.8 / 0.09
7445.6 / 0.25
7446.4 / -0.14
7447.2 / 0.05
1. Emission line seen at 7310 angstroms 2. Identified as [O III] 5007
